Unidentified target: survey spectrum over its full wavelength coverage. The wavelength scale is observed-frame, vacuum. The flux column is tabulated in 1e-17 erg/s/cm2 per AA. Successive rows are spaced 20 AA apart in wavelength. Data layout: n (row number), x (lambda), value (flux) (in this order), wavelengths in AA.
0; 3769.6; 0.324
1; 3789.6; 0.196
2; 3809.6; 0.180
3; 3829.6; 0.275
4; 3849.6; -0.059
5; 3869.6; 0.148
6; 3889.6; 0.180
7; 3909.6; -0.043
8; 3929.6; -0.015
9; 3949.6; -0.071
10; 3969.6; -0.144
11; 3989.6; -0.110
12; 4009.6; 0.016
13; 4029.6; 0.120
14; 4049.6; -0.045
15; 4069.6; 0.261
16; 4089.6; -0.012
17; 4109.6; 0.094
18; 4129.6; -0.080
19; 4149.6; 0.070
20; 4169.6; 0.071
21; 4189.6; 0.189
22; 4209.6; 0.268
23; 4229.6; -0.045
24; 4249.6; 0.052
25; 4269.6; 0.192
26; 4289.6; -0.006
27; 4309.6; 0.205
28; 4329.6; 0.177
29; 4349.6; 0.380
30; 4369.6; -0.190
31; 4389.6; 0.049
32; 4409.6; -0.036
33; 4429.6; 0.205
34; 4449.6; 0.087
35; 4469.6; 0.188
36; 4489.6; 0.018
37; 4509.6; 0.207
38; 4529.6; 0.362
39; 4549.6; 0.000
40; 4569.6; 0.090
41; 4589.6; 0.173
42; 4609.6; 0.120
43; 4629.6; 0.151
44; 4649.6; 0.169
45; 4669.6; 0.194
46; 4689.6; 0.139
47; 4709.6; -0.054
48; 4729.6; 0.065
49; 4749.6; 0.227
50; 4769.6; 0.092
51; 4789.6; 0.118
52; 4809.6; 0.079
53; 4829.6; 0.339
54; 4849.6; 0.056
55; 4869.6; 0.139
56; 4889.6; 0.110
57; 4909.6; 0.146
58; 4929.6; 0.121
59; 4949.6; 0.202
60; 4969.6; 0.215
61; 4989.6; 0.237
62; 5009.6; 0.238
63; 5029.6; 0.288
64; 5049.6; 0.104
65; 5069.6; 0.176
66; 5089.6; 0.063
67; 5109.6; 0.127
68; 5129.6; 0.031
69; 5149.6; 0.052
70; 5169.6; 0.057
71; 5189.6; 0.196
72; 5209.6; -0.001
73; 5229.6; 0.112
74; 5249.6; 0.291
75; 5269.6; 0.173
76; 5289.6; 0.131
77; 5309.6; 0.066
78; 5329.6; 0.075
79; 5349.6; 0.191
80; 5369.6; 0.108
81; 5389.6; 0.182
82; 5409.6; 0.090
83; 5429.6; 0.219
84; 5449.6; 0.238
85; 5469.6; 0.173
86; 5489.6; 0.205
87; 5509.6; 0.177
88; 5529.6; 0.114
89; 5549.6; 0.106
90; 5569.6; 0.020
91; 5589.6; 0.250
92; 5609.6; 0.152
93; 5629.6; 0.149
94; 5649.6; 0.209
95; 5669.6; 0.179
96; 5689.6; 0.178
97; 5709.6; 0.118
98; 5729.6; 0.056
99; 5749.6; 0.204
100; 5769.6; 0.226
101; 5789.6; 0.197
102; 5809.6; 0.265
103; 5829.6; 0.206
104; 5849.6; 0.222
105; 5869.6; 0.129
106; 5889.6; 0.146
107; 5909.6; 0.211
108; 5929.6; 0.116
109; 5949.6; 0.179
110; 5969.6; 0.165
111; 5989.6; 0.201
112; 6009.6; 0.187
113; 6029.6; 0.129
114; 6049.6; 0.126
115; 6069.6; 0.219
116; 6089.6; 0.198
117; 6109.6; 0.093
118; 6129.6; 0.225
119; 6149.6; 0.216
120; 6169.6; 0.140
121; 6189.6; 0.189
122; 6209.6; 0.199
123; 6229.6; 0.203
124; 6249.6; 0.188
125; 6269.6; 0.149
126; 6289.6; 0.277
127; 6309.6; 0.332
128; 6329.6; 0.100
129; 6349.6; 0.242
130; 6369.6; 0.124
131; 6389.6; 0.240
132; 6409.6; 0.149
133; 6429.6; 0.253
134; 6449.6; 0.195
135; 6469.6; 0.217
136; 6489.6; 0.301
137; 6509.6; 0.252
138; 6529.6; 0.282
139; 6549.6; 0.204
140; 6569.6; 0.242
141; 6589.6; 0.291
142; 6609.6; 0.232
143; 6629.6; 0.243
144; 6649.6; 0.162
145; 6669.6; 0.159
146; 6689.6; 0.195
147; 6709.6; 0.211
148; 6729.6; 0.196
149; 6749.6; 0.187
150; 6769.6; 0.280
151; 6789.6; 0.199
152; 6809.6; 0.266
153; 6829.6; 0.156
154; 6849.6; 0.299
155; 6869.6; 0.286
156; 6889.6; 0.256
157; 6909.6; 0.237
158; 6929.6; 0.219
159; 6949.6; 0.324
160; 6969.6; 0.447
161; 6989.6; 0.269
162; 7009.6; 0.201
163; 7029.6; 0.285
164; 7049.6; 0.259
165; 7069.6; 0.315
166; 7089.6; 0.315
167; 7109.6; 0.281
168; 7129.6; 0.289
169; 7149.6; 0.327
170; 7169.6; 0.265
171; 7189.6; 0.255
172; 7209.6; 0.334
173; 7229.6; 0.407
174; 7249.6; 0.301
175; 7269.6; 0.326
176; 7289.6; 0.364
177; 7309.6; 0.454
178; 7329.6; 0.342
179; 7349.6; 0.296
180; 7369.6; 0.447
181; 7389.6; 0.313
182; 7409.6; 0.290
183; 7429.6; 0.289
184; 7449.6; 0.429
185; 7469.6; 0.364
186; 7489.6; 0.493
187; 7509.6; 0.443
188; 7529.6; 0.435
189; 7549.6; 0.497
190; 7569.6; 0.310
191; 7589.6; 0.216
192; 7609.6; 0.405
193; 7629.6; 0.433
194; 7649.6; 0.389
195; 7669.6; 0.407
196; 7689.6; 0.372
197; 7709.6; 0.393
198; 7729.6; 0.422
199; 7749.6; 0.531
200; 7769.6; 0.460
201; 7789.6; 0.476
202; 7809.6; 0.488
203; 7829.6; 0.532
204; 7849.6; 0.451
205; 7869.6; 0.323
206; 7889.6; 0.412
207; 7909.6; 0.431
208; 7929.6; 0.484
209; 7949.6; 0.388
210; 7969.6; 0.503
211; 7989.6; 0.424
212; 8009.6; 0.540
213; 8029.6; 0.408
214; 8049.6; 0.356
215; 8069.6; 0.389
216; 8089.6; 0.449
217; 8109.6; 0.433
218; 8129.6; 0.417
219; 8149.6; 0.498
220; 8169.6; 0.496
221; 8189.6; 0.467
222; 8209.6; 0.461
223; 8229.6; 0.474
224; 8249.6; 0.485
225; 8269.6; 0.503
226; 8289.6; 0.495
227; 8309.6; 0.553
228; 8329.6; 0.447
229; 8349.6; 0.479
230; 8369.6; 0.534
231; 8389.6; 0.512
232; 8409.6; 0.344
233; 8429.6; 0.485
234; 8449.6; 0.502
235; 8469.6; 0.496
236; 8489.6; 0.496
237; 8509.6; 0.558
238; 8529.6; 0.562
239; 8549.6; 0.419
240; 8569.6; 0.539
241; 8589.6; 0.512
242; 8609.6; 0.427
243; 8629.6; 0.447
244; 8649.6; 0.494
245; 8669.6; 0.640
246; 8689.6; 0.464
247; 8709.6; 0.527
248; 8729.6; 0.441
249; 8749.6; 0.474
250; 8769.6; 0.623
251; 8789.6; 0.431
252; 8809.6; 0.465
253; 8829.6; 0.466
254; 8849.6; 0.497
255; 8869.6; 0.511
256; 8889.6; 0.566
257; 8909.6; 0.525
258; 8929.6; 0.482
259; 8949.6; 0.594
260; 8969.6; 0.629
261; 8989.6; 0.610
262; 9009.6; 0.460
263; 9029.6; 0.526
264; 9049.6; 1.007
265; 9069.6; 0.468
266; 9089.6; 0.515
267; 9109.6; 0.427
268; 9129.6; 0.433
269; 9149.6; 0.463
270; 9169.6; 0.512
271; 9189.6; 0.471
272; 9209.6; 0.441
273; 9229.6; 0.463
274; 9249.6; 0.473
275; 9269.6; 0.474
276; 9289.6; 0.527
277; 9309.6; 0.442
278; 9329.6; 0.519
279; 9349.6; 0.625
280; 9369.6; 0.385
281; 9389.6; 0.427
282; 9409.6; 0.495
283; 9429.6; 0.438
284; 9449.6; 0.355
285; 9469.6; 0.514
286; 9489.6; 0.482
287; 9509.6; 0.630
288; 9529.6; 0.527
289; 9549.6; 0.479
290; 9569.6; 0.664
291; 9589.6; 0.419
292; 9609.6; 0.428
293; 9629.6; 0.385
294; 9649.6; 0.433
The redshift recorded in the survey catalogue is 0.870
